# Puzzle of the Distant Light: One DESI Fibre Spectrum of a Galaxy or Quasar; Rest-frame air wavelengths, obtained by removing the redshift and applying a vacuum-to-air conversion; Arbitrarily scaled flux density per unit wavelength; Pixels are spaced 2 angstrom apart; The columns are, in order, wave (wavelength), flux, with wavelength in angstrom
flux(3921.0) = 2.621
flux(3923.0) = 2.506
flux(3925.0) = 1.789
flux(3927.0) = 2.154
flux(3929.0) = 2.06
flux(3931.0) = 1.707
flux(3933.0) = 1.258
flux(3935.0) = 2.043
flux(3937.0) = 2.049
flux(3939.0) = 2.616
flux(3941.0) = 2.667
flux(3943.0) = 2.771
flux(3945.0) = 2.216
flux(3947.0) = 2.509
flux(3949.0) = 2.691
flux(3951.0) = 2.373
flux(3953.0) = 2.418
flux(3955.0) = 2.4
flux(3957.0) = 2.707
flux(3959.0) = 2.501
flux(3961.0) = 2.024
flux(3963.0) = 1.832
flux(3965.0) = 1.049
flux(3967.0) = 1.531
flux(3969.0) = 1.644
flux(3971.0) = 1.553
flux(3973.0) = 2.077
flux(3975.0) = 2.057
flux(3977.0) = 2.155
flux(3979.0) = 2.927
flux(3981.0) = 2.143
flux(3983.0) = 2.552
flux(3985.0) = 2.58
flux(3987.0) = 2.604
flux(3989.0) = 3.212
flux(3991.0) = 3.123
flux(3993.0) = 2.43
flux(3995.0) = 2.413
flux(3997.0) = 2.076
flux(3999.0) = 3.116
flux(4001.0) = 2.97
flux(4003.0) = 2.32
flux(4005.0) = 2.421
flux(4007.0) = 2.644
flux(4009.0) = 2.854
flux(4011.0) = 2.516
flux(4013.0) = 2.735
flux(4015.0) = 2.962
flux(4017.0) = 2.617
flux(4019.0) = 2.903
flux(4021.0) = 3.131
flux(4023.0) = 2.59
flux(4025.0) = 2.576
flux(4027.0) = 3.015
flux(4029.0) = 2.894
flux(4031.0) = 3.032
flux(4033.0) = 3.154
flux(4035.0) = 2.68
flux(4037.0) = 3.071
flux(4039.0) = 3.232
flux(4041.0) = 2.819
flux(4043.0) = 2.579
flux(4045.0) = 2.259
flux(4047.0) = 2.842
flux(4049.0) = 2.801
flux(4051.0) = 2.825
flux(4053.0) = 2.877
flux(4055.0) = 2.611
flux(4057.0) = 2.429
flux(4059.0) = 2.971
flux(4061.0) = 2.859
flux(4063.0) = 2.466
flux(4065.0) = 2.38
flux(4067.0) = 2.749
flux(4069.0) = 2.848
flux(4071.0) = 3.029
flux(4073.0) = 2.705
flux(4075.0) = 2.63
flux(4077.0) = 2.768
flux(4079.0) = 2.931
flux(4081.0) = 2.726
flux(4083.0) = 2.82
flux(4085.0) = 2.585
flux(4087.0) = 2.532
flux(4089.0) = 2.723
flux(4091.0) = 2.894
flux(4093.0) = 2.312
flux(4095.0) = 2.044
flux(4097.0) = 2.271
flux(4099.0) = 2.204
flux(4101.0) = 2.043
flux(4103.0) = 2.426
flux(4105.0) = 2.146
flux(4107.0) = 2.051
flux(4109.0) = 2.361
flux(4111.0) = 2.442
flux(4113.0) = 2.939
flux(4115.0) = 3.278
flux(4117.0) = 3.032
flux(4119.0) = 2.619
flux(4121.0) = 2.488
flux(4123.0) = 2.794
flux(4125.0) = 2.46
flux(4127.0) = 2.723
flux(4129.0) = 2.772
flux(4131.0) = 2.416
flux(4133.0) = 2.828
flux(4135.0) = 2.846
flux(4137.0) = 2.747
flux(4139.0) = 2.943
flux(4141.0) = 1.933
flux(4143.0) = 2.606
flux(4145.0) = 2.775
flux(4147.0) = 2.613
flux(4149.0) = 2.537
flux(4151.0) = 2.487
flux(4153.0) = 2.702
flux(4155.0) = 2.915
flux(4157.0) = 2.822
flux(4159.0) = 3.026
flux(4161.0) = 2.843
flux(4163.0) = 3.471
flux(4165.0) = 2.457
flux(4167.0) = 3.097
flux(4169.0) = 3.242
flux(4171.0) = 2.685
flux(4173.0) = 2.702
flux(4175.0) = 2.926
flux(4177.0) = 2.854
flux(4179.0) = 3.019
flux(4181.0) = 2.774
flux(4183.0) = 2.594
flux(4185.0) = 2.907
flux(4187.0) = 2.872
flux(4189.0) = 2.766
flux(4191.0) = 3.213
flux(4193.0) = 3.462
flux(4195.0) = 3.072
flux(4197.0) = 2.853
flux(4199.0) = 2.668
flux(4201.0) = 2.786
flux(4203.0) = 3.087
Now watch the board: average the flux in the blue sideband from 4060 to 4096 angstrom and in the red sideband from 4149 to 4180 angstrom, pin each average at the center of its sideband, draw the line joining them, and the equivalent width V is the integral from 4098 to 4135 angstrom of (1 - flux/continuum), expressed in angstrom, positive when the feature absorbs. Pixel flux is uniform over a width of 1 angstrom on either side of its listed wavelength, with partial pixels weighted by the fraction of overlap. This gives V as 2.6 angstrom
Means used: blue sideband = 2.67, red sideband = 2.87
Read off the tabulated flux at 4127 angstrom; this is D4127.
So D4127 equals 2.723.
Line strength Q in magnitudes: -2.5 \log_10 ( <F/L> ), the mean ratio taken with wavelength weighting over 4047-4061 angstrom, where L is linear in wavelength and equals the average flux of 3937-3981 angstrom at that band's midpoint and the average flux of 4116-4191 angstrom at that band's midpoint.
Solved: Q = -0.12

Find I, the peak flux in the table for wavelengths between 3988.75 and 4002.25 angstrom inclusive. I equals 3.212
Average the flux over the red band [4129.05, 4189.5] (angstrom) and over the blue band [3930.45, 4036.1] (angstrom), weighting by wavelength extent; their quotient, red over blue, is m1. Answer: 1.13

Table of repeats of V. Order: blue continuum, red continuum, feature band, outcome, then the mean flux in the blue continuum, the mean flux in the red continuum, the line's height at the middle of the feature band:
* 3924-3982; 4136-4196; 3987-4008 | -3.58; 2.14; 2.84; 2.28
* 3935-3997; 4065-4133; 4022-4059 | -4.83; 2.32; 2.6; 2.48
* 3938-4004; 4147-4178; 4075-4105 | 1.71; 2.37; 2.84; 2.66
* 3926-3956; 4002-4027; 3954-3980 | 4.10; 2.26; 2.7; 2.42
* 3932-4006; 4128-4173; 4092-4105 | 2.09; 2.33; 2.76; 2.64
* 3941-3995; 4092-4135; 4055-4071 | -1.59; 2.32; 2.51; 2.45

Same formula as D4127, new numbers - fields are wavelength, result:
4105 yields 2.146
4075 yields 2.63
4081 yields 2.726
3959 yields 2.501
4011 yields 2.516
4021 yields 3.131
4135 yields 2.846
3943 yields 2.771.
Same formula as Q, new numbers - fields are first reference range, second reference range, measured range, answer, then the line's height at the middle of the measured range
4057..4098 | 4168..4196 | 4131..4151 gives 0.08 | 2.83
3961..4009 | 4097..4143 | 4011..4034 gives -0.19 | 2.39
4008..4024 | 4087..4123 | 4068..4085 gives -0.08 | 2.59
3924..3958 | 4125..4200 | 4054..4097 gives -0.03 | 2.59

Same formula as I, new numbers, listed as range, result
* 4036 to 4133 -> 3.278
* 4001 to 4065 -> 3.232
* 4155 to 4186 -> 3.471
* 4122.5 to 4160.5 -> 3.026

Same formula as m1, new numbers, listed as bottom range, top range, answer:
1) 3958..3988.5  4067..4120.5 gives 1.23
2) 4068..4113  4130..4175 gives 1.09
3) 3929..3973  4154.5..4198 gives 1.38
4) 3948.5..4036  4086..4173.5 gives 1.06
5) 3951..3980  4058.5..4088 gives 1.32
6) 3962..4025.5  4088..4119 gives 1.01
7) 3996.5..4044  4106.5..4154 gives 0.95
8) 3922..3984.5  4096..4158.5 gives 1.20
